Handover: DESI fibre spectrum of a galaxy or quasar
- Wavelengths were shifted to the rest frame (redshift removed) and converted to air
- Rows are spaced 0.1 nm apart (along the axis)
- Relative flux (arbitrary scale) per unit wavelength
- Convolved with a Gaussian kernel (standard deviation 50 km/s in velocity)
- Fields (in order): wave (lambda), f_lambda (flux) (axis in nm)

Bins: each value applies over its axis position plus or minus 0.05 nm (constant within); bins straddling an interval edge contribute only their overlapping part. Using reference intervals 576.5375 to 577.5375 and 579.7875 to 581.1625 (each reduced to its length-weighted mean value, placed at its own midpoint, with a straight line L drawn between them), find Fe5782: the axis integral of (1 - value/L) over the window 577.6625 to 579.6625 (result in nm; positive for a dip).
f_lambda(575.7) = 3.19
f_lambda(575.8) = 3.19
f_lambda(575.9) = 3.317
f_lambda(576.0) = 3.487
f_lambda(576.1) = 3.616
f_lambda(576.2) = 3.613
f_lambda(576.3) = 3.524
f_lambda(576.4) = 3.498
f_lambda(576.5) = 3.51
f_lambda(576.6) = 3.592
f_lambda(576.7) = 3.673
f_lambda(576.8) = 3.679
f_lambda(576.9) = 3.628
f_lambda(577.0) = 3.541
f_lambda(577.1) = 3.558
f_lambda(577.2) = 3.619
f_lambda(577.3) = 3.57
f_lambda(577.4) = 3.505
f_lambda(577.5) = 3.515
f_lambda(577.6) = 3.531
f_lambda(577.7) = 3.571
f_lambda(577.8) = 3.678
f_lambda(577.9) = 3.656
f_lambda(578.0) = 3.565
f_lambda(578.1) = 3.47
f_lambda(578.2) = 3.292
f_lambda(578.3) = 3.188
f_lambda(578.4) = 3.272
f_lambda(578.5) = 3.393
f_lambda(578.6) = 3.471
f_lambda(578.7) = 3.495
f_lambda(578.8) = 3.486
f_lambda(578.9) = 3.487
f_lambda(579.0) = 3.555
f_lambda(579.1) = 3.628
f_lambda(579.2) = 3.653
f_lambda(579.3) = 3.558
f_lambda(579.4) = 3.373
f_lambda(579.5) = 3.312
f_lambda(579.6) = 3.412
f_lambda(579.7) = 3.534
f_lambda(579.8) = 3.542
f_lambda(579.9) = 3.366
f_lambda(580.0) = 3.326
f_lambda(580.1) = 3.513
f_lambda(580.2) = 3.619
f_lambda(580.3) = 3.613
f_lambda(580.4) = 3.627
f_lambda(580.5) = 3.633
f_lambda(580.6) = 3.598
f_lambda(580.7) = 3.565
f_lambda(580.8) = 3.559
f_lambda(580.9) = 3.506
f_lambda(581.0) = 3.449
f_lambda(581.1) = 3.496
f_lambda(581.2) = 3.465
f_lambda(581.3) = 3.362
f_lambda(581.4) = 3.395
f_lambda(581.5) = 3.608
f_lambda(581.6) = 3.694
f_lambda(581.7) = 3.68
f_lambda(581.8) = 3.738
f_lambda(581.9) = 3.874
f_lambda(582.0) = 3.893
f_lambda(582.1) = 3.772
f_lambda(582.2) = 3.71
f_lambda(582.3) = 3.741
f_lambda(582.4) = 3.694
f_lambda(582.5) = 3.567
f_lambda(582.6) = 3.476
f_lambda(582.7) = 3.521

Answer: 0.05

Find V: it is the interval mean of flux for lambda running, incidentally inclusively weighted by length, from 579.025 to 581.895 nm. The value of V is 3.54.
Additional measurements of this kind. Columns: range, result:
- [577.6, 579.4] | 3.49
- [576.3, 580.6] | 3.52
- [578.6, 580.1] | 3.48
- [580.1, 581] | 3.58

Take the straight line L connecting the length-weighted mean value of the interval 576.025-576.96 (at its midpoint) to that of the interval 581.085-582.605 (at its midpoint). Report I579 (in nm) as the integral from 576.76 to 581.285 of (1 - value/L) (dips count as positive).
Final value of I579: 0.13 nm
